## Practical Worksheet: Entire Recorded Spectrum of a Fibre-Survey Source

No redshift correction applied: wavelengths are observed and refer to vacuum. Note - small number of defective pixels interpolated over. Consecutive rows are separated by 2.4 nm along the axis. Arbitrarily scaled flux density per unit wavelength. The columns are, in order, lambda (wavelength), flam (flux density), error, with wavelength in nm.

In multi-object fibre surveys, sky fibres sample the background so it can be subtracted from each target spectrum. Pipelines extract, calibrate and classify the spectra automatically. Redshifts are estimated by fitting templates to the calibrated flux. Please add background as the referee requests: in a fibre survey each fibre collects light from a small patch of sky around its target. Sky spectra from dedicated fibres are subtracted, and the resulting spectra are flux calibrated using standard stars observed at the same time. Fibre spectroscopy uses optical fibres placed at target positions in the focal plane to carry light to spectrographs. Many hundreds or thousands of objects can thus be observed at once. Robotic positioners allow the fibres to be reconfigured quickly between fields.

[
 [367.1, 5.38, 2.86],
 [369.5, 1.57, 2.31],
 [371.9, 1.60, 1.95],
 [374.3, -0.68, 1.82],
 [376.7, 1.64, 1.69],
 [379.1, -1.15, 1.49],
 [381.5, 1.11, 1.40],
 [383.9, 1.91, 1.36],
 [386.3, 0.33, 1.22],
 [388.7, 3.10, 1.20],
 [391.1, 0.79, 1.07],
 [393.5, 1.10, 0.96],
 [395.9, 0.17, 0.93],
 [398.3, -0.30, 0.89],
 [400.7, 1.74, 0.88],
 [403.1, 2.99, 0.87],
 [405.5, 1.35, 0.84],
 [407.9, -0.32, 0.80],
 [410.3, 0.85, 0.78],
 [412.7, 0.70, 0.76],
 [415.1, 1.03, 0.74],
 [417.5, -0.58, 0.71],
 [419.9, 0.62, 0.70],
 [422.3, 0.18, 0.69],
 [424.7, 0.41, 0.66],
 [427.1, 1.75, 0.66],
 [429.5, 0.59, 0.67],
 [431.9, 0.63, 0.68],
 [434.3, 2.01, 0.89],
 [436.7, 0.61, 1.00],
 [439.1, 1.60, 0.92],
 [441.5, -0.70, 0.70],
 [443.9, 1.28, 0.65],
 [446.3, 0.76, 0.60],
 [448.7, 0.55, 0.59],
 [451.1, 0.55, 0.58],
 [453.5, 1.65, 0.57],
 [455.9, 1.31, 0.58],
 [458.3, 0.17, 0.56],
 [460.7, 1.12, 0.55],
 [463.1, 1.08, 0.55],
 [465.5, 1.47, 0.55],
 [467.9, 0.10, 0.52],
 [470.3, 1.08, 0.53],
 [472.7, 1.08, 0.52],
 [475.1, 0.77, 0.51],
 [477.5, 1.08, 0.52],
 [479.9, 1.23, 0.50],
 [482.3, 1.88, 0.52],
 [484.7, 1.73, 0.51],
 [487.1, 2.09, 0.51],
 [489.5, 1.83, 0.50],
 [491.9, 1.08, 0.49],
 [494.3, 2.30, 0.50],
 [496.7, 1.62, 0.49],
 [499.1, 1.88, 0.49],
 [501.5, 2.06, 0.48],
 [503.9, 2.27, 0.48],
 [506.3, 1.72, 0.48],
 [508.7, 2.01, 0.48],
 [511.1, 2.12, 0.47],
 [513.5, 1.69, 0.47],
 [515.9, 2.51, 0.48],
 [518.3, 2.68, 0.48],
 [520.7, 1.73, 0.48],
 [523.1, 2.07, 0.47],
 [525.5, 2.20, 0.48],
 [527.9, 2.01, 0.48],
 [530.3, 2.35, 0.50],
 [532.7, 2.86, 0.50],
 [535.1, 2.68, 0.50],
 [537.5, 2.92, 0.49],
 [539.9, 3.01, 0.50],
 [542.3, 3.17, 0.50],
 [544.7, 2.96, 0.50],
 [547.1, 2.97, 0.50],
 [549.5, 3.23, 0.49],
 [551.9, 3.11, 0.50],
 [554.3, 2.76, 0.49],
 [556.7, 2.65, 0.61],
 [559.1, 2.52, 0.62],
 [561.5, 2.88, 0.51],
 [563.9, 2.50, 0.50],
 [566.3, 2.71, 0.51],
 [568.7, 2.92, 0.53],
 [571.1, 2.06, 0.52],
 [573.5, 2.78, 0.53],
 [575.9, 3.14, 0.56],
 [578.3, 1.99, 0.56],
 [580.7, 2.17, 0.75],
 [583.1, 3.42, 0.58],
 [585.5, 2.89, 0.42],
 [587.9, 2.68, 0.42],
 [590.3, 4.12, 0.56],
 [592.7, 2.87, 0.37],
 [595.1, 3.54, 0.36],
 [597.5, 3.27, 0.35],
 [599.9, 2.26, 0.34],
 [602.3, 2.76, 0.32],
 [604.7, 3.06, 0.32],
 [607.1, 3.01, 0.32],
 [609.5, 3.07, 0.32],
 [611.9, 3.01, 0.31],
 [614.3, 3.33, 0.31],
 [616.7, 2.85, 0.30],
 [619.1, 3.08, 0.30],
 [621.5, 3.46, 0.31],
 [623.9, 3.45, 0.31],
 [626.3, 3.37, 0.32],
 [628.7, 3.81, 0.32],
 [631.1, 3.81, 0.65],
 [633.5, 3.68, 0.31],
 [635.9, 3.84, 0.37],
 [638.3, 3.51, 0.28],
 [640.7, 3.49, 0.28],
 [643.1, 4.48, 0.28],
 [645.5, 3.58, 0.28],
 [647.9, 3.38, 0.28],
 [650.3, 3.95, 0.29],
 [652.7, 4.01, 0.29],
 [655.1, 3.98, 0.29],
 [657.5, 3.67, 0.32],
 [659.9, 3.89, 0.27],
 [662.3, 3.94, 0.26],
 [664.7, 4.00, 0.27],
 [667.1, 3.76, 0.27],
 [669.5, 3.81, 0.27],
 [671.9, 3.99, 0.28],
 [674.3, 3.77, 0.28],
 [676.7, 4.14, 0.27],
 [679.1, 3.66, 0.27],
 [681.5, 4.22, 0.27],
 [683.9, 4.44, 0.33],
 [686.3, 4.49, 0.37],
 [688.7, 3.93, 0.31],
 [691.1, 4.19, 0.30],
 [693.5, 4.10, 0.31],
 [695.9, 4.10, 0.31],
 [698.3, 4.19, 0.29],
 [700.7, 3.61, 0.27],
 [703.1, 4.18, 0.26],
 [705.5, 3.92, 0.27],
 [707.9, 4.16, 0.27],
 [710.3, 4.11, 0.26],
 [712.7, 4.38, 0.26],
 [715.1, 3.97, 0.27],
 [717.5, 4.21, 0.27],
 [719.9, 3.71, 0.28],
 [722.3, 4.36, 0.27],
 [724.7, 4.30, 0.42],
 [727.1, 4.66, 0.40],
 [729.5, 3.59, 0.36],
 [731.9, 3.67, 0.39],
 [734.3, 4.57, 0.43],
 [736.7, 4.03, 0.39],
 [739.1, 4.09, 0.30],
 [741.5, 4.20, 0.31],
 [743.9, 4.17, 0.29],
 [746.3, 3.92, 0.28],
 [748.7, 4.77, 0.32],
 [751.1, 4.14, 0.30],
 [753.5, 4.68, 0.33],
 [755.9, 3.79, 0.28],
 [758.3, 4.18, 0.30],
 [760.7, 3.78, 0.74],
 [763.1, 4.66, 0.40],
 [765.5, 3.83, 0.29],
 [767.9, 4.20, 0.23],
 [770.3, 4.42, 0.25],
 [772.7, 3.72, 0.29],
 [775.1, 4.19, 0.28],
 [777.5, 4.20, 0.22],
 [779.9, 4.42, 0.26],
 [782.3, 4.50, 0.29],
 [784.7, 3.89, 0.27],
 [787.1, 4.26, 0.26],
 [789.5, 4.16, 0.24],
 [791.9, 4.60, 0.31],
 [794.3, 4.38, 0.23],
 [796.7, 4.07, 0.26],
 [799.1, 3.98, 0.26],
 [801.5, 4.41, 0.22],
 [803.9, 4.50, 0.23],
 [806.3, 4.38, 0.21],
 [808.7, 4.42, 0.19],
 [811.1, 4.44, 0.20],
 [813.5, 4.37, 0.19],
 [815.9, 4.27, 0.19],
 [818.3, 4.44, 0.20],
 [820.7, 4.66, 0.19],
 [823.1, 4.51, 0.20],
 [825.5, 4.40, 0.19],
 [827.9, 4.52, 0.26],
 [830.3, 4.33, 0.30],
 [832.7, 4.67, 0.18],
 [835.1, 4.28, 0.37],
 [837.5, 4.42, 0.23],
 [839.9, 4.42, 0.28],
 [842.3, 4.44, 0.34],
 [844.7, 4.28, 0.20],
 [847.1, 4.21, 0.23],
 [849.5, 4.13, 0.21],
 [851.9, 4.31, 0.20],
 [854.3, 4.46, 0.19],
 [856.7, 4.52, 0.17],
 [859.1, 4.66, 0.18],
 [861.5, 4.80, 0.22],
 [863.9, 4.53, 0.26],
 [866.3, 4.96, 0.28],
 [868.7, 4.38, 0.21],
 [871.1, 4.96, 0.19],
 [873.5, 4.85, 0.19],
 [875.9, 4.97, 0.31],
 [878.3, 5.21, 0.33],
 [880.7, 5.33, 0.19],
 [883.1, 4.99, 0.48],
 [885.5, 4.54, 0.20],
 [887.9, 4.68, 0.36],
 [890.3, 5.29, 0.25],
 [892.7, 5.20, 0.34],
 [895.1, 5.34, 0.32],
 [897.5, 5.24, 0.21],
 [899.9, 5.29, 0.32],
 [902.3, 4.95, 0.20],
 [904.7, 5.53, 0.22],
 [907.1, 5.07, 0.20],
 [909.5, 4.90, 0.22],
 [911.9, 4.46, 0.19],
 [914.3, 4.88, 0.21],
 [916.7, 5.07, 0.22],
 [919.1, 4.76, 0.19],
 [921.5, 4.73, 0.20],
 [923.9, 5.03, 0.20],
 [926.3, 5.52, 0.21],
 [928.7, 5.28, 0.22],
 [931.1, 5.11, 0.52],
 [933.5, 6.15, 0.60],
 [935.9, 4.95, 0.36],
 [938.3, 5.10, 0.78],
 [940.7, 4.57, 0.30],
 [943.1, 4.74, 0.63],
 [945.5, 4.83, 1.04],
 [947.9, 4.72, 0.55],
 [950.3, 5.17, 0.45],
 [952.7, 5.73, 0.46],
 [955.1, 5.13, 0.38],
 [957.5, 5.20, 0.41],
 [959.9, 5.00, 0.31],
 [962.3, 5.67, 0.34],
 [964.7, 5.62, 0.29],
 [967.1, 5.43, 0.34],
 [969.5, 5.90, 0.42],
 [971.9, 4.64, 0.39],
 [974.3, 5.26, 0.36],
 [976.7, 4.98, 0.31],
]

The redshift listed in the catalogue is 0.19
